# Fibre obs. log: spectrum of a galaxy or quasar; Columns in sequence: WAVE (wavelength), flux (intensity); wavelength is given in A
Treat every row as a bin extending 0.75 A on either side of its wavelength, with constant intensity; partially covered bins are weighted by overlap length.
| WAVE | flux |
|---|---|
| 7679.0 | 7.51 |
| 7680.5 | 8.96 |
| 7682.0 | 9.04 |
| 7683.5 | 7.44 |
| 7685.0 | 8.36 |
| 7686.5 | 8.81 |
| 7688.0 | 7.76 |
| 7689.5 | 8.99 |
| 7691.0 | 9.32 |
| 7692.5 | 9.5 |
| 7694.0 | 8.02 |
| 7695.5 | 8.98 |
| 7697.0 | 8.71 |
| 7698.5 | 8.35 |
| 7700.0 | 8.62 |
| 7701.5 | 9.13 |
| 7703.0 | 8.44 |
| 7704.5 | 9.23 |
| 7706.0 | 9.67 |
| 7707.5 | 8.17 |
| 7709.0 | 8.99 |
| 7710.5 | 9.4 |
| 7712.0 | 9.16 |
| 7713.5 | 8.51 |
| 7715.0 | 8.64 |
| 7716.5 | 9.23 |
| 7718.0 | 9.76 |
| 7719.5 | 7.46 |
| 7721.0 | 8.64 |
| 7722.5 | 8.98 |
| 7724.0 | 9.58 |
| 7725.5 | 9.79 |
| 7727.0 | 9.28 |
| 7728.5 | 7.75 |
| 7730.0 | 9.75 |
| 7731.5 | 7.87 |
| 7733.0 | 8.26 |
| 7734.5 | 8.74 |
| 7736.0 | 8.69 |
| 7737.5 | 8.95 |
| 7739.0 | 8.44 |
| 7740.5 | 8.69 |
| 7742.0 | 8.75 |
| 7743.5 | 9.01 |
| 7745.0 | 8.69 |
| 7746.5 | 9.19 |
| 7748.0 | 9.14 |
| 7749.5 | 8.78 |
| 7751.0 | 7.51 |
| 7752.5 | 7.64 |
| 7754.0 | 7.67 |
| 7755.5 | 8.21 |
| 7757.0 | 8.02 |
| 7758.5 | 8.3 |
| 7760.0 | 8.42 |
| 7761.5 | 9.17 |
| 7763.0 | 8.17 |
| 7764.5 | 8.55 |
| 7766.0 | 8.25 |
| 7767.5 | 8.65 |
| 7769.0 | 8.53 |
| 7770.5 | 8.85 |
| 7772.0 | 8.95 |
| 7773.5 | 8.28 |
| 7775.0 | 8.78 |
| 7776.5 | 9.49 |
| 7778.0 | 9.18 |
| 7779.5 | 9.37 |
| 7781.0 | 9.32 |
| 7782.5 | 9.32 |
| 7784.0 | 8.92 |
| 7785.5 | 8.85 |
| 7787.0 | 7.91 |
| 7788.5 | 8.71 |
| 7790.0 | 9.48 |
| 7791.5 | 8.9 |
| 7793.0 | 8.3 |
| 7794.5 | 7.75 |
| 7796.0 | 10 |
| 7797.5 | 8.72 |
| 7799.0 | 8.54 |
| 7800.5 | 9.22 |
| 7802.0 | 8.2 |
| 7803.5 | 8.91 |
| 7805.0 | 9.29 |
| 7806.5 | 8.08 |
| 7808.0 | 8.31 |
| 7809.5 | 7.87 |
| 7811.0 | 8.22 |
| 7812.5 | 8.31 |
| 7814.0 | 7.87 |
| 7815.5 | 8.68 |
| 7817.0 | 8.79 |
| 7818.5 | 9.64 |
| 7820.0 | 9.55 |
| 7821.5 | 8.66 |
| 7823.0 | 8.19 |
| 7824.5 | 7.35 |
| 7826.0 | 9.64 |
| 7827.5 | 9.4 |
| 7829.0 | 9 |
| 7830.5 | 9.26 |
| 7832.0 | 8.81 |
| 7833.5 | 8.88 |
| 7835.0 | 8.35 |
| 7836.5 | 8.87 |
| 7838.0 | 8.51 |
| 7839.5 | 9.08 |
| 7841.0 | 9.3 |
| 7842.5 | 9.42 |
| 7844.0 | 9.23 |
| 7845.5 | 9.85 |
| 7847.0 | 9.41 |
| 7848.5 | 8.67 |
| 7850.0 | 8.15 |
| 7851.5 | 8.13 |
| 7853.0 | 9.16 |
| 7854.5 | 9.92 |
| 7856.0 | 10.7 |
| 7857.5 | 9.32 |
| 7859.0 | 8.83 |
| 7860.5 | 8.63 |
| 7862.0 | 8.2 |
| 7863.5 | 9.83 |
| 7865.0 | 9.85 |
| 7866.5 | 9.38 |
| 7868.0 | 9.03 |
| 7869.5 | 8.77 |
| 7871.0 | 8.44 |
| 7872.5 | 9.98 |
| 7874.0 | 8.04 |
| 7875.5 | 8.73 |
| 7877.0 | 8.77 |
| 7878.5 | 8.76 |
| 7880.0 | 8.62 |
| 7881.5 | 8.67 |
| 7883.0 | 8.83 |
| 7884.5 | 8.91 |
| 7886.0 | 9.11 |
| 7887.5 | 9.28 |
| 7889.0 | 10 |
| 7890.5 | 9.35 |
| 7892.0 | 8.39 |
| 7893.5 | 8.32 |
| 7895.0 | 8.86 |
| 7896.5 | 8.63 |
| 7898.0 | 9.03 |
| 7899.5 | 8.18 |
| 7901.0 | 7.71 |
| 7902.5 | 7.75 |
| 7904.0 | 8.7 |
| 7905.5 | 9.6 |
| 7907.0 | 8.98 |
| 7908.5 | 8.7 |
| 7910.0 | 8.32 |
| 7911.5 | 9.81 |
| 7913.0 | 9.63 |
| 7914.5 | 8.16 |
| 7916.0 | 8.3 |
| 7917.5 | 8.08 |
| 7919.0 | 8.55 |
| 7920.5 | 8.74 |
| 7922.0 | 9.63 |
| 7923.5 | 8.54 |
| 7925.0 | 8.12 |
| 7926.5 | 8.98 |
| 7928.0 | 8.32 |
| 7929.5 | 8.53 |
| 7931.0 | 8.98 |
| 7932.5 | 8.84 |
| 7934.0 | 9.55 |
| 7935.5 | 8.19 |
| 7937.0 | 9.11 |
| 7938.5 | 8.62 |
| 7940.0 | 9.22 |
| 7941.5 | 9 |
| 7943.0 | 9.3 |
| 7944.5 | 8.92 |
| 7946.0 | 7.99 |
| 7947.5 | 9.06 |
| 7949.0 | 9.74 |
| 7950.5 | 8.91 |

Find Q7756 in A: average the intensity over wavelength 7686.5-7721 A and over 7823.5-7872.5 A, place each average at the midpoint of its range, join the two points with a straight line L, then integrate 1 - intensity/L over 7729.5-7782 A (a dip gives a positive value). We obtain 1.58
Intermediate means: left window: 8.82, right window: 9.05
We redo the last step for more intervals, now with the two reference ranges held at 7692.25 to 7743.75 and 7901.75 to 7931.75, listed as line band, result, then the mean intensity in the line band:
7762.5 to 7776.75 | 0.3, 8.63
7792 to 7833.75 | 0.4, 8.69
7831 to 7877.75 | -1.5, 9.04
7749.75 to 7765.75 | 1.1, 8.19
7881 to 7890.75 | -0.5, 9.17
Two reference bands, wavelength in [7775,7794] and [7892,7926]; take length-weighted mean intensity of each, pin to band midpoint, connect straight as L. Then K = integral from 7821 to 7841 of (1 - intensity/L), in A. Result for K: 0.1 A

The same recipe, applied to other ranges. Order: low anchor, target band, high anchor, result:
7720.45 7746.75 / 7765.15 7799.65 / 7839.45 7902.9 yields 0.19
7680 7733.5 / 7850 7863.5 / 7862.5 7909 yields -0.36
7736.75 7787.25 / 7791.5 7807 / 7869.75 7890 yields 0.04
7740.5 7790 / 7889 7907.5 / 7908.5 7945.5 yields 0.21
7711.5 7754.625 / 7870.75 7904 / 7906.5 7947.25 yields 0.08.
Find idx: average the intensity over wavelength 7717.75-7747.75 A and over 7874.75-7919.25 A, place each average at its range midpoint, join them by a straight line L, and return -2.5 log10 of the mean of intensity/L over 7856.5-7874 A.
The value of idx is -0.039 mag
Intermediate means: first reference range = 8.8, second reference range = 8.76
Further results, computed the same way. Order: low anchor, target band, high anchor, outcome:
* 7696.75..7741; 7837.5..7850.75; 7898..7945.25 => -0.036 mag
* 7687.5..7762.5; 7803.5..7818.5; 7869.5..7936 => 0.034 mag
